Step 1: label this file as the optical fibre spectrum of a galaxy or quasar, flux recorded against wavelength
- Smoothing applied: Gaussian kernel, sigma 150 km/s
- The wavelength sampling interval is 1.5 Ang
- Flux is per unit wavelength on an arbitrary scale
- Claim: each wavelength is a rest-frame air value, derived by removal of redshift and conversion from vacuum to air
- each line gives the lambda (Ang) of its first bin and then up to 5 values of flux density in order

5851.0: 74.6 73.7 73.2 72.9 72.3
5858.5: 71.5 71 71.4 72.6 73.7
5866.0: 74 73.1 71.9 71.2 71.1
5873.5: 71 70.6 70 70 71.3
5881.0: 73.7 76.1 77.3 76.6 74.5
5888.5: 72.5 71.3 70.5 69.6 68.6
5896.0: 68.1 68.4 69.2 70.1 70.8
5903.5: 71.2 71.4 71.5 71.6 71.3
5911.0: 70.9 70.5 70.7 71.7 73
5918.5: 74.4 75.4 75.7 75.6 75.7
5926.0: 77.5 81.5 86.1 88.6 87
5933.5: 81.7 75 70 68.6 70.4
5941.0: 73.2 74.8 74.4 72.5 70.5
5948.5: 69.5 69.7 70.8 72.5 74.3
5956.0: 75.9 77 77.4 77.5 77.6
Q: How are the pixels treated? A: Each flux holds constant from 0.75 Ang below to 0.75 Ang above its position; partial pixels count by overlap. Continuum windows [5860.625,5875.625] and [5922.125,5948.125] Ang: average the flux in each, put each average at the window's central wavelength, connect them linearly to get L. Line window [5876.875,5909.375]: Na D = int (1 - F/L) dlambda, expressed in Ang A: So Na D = 0.9 Ang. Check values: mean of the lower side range 72.1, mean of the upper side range 76.5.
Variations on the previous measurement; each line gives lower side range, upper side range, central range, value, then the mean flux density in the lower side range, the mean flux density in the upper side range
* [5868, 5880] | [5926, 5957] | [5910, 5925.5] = 0.1 Ang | 70.9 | 75.4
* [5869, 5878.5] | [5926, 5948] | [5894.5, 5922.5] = 1.0 Ang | 70.8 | 76.7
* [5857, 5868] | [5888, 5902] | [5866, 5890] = -0.5 Ang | 72.4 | 69.8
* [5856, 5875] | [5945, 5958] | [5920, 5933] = -1.5 Ang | 72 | 72.4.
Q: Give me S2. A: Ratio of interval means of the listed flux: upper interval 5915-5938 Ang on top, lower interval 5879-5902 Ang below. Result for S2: 1.08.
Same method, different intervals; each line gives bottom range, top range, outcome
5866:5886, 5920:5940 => 1.07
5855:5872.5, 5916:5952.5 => 1.04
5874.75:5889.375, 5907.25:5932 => 1.04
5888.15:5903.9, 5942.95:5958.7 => 1.04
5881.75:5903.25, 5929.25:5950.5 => 1.05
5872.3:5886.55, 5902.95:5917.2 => 0.98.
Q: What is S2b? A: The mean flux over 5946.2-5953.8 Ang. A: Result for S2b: 70.6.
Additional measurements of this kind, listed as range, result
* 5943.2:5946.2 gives 73.5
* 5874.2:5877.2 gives 70.3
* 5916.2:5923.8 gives 74.8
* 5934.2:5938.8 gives 71.3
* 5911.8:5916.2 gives 71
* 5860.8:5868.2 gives 73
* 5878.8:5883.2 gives 73.7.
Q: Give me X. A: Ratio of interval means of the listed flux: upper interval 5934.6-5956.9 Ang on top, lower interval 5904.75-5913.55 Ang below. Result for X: 1.0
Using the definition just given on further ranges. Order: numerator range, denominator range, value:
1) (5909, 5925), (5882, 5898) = 1.01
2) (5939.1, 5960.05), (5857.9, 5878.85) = 1.02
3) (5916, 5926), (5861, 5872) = 1.04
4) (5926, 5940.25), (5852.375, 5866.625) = 1.08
